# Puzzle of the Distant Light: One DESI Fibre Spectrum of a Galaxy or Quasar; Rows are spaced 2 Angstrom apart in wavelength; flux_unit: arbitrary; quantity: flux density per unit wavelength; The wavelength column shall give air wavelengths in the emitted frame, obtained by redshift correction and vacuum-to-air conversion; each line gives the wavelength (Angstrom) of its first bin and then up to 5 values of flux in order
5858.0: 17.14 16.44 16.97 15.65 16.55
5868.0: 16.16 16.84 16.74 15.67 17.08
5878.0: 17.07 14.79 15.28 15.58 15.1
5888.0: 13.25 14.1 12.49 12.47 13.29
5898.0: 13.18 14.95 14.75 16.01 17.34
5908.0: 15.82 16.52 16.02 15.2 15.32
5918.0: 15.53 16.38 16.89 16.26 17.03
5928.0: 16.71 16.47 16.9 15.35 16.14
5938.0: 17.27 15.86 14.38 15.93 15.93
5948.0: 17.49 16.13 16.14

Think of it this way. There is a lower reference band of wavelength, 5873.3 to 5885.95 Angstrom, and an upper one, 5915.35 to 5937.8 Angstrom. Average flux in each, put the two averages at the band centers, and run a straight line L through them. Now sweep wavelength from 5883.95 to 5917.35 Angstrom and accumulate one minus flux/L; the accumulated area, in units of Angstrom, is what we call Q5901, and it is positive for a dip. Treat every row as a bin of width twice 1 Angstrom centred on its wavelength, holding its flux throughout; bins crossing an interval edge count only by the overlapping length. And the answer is 2.7 Angstrom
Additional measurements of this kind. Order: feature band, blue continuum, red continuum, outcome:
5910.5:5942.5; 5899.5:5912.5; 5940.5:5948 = -0.64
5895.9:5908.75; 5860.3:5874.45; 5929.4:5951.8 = 0.89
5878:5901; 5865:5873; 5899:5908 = 2.75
